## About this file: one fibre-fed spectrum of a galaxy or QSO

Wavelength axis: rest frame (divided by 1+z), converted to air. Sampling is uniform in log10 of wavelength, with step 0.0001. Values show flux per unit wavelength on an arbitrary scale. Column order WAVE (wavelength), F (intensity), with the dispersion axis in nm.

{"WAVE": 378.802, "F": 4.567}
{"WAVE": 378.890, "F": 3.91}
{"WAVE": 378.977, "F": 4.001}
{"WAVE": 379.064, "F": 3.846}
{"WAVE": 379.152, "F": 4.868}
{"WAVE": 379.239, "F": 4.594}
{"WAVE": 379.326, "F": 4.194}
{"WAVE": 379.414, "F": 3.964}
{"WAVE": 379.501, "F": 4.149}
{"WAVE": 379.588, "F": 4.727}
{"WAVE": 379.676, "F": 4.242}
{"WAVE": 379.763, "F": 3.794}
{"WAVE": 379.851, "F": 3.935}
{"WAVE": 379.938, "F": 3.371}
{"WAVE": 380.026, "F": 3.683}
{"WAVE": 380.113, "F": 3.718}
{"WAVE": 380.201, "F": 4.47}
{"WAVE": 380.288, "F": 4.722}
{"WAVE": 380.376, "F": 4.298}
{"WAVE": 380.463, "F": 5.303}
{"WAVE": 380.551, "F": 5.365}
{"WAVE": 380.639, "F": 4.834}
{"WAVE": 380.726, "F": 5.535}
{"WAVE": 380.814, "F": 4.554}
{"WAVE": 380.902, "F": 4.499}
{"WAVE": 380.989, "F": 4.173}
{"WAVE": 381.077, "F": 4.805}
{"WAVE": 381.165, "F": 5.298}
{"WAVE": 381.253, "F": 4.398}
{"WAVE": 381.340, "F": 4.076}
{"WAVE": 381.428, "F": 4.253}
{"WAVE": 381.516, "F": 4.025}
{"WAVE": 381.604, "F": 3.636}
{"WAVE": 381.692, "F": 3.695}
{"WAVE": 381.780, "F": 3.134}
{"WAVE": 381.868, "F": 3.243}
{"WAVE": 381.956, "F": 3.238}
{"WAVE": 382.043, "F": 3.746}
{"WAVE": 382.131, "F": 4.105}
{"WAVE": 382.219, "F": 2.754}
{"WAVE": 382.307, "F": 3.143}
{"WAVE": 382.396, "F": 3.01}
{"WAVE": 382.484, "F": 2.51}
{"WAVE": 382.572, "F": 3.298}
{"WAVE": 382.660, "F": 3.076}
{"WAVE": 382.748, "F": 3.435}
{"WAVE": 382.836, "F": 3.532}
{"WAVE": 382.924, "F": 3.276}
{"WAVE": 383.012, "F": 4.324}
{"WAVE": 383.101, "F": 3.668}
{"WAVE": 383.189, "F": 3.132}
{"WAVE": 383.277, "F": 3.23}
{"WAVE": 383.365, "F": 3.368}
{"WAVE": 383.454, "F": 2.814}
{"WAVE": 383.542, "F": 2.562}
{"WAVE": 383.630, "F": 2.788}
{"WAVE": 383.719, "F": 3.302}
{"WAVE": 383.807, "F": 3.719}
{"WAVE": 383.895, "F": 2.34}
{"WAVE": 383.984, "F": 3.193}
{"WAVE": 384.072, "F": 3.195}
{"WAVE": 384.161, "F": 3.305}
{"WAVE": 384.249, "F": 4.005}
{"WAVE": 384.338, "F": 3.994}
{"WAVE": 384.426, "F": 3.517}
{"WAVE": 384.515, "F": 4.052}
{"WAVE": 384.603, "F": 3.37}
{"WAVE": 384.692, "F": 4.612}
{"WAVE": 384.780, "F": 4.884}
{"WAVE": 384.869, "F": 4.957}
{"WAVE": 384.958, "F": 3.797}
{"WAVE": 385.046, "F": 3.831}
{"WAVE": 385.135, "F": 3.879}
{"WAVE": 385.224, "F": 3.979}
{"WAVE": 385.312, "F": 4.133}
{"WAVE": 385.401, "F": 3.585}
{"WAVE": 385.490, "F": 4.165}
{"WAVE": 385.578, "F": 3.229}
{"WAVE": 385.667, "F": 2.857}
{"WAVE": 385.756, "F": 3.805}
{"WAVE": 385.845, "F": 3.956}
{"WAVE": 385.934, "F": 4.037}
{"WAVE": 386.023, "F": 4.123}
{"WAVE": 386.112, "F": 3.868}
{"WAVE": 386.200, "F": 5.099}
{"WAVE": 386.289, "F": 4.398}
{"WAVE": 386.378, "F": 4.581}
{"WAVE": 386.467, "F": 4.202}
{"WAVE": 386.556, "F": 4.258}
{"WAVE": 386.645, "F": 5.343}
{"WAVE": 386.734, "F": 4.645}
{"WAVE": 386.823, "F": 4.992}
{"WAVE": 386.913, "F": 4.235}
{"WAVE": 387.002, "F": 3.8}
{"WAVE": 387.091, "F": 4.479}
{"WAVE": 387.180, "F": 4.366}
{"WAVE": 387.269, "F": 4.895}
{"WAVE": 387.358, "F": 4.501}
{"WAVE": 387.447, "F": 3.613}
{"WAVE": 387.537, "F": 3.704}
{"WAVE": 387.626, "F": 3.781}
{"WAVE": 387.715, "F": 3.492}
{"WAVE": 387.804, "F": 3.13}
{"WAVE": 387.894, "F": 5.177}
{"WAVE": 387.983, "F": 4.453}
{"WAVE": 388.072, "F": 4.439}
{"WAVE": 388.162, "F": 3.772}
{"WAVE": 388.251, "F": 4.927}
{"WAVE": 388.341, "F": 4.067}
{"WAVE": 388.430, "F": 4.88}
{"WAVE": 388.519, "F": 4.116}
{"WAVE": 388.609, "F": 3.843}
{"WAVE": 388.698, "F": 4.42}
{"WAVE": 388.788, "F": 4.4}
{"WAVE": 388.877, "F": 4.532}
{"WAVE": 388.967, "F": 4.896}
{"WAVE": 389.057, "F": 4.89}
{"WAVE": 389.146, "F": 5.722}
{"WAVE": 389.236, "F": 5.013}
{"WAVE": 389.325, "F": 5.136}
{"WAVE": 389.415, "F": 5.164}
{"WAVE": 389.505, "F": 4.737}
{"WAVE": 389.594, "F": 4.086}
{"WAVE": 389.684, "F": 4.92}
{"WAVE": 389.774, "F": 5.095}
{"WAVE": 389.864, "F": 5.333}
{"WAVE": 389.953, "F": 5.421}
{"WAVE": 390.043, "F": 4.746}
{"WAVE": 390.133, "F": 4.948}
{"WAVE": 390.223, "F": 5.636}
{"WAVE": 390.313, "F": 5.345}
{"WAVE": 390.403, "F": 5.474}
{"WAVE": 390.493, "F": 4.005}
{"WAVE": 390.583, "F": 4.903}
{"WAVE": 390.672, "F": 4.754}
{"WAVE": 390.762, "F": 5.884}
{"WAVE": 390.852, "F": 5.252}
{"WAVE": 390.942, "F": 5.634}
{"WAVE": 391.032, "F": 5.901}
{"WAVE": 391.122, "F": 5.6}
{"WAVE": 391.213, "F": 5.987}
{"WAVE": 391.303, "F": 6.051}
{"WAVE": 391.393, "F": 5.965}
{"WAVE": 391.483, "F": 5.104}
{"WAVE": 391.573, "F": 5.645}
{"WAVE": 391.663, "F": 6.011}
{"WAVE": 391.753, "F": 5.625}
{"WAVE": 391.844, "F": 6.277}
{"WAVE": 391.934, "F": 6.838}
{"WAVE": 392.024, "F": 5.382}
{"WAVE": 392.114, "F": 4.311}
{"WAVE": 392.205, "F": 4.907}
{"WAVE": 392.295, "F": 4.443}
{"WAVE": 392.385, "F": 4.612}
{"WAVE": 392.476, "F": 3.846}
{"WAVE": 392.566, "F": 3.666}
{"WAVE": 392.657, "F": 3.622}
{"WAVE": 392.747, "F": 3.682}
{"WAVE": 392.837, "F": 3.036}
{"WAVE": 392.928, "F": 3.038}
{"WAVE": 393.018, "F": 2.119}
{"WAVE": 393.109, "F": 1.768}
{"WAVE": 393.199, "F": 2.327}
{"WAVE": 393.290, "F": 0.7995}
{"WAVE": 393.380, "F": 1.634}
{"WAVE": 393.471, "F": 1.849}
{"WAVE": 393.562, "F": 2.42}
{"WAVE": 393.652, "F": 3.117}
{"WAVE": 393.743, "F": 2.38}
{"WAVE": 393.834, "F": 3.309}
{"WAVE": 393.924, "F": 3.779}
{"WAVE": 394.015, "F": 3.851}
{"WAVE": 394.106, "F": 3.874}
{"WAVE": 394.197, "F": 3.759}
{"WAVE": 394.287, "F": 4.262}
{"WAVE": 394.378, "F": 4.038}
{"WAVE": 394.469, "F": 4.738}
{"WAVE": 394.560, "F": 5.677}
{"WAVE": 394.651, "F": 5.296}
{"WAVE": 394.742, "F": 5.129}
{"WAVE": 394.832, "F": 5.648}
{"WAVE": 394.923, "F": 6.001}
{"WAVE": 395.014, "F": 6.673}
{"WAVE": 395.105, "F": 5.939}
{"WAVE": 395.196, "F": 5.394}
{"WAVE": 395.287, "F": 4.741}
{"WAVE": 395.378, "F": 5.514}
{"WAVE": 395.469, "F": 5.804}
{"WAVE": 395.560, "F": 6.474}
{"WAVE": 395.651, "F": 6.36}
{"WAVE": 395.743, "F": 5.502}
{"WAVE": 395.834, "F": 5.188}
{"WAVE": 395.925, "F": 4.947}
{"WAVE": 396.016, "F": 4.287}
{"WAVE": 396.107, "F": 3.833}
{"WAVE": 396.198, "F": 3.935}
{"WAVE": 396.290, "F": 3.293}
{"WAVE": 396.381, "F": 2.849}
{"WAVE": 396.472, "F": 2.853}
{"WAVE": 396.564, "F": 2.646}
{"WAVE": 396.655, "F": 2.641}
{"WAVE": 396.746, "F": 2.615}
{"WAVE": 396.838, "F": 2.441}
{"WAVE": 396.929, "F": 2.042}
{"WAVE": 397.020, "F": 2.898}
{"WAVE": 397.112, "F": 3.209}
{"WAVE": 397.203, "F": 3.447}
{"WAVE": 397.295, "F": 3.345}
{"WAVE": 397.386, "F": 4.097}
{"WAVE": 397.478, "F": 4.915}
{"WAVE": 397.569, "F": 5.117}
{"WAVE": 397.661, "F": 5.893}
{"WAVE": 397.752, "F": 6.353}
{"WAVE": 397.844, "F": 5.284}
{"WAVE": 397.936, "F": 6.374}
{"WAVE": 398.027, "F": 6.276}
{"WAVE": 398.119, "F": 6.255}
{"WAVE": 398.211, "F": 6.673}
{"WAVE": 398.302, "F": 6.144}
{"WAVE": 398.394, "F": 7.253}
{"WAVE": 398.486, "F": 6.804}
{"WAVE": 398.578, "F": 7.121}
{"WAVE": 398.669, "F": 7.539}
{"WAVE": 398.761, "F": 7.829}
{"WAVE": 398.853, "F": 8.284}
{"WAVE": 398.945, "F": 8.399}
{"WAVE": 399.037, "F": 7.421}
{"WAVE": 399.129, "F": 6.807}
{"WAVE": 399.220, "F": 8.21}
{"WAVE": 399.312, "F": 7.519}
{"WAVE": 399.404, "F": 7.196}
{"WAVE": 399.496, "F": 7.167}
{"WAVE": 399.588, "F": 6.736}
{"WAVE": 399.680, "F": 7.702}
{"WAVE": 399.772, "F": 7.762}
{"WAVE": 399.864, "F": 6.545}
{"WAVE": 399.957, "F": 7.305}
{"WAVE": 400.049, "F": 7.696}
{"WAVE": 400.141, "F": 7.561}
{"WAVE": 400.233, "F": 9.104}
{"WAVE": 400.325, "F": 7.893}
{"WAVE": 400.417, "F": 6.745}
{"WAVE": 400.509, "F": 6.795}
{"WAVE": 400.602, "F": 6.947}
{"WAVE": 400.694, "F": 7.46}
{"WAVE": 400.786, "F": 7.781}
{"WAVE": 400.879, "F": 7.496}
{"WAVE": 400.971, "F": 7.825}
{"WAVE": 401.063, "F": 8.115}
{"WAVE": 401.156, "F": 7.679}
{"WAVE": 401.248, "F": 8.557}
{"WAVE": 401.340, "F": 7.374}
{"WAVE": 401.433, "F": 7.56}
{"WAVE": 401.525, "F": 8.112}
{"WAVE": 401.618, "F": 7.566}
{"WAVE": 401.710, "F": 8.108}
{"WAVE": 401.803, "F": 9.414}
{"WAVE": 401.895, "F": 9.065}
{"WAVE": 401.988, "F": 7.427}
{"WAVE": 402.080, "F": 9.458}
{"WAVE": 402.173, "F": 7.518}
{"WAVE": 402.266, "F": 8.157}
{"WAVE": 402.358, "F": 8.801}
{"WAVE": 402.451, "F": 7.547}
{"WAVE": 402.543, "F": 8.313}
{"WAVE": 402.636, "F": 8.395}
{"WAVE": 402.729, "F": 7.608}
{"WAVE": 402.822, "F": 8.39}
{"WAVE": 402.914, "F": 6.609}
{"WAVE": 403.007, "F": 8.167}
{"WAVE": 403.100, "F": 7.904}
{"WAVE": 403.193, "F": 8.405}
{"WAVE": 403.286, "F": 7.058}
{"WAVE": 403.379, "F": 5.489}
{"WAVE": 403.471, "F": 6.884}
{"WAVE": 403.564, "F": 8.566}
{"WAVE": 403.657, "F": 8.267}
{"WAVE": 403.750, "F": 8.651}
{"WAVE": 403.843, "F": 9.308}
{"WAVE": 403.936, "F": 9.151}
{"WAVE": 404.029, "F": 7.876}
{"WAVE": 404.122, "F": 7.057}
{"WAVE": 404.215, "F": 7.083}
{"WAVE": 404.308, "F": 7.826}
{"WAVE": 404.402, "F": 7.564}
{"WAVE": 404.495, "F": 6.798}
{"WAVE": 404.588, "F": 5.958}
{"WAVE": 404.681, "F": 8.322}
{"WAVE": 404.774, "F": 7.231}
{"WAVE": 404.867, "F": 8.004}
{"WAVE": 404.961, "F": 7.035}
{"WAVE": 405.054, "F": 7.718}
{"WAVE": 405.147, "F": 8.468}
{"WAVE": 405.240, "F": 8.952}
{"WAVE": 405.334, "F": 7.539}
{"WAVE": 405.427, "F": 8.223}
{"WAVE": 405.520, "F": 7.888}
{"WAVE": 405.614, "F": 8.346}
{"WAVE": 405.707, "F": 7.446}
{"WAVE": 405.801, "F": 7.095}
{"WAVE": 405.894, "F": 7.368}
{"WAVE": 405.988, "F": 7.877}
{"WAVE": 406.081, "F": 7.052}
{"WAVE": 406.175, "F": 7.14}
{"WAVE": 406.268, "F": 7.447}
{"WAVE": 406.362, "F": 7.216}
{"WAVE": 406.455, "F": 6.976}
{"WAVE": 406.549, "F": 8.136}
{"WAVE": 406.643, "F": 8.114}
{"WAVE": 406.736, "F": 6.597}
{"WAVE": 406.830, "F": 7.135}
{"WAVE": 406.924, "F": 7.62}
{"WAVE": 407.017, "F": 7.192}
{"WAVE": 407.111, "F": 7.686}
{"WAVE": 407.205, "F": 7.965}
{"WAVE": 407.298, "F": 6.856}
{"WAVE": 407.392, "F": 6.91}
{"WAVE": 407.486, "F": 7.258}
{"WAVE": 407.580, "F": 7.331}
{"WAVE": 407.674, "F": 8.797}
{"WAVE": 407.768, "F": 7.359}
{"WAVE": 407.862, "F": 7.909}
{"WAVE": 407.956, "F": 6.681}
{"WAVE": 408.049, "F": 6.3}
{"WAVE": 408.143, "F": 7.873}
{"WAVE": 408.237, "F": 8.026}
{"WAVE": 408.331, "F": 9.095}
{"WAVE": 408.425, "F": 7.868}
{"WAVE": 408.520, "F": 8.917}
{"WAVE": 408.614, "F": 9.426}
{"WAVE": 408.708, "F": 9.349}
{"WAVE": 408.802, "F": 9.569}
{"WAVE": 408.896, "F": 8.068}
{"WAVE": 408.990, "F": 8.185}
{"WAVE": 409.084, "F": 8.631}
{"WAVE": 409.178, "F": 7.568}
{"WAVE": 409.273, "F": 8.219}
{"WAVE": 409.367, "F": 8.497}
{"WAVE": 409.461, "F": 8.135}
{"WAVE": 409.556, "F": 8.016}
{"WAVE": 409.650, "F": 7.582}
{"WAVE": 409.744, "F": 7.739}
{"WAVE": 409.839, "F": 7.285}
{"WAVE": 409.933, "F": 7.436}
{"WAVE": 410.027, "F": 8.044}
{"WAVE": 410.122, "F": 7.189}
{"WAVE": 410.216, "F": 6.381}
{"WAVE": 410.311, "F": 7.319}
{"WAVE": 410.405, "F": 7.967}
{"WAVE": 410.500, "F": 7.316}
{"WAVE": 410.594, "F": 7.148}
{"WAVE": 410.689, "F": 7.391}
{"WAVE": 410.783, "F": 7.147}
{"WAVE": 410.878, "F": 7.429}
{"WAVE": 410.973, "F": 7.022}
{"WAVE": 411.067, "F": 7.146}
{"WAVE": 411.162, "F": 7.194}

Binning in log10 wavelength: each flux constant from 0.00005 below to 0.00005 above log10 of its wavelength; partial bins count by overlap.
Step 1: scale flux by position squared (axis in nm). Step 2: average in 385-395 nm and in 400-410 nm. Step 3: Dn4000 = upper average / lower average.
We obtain 1.91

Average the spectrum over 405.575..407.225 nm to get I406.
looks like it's 7.45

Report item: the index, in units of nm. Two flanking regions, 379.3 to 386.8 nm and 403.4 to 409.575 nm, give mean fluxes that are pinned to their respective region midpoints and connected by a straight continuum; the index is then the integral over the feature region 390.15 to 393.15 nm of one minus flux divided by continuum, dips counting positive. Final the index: 0.25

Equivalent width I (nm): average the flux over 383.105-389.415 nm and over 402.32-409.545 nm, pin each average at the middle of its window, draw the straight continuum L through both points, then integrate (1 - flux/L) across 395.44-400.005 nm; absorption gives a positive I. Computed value 0.53 nm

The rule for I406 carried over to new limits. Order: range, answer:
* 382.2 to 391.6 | 4.26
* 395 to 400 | 5.56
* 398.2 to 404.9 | 7.69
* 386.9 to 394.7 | 4.42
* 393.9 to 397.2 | 4.38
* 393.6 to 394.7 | 4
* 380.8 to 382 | 4.06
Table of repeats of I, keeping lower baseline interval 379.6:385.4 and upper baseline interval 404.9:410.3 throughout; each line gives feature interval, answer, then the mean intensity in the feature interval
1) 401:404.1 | -0.48 nm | 8.04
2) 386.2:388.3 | 0.11 nm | 4.33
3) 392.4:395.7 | 0.94 nm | 4.05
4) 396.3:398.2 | 0.63 nm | 4.11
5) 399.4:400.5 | -0.15 nm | 7.44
